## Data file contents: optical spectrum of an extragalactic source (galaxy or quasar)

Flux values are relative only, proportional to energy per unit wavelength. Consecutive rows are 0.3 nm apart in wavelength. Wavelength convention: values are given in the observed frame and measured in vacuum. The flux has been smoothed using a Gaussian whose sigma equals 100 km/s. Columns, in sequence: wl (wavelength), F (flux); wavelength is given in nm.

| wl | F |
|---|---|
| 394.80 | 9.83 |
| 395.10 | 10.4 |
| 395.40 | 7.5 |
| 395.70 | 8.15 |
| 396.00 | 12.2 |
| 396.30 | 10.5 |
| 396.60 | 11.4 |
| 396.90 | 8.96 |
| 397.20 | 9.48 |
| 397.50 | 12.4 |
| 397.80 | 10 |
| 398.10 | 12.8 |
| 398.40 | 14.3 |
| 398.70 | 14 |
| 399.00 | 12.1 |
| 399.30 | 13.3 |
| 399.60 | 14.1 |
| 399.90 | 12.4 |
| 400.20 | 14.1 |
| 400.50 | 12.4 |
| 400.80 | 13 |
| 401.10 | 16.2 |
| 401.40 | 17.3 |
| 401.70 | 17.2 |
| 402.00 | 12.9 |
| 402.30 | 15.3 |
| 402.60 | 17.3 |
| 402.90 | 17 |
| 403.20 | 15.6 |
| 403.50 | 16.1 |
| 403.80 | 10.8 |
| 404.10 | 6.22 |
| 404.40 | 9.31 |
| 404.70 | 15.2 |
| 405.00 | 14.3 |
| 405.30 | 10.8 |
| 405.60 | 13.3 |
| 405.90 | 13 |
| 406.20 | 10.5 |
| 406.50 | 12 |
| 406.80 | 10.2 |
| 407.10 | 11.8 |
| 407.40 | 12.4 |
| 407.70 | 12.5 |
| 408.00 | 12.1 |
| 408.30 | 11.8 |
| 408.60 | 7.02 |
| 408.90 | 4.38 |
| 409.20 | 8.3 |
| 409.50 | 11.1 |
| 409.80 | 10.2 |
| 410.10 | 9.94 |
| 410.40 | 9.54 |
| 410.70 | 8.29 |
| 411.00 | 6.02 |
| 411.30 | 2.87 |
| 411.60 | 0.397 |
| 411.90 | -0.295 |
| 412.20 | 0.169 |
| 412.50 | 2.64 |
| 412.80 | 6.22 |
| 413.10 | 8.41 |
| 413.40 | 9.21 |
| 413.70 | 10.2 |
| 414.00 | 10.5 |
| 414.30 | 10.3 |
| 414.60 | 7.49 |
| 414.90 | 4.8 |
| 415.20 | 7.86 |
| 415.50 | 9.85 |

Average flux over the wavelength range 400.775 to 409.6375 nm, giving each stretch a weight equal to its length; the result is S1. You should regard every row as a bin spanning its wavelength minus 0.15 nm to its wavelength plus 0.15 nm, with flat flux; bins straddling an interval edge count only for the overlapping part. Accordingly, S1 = 12.5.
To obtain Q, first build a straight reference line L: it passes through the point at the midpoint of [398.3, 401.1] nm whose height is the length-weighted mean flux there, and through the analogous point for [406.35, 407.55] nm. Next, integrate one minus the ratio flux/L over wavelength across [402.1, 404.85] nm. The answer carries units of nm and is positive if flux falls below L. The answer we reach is -0.25 nm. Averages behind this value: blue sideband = 13.4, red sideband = 11.6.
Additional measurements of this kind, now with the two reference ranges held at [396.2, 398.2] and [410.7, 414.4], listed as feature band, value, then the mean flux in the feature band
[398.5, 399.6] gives -0.35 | 13.3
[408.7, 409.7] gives -0.19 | 8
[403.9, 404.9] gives -0.26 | 10.5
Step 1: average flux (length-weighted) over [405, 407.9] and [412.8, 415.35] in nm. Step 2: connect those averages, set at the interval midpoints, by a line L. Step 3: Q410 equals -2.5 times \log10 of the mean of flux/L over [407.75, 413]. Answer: 0.49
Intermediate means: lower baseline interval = 12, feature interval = 6.64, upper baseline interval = 8.46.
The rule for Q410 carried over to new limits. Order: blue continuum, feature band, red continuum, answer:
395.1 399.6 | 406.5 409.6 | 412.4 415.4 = -0.126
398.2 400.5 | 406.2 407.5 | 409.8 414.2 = -0.247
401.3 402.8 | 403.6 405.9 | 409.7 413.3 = 0.107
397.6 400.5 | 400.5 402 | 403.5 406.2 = -0.216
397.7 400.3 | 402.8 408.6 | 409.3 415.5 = -0.220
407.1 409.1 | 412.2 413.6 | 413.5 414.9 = 0.463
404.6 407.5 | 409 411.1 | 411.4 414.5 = -0.063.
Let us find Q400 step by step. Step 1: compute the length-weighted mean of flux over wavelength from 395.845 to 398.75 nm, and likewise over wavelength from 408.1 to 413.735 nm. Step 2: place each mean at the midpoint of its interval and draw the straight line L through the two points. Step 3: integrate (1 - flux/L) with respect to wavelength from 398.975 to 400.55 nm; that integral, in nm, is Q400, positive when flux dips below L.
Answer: -0.38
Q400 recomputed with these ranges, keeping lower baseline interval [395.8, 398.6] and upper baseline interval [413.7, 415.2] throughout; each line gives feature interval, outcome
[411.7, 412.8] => 0.90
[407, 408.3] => -0.35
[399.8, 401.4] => -0.48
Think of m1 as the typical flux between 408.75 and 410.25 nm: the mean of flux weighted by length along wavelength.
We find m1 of 8.78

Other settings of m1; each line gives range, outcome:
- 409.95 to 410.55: 9.74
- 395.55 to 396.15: 10.2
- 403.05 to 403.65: 15.8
